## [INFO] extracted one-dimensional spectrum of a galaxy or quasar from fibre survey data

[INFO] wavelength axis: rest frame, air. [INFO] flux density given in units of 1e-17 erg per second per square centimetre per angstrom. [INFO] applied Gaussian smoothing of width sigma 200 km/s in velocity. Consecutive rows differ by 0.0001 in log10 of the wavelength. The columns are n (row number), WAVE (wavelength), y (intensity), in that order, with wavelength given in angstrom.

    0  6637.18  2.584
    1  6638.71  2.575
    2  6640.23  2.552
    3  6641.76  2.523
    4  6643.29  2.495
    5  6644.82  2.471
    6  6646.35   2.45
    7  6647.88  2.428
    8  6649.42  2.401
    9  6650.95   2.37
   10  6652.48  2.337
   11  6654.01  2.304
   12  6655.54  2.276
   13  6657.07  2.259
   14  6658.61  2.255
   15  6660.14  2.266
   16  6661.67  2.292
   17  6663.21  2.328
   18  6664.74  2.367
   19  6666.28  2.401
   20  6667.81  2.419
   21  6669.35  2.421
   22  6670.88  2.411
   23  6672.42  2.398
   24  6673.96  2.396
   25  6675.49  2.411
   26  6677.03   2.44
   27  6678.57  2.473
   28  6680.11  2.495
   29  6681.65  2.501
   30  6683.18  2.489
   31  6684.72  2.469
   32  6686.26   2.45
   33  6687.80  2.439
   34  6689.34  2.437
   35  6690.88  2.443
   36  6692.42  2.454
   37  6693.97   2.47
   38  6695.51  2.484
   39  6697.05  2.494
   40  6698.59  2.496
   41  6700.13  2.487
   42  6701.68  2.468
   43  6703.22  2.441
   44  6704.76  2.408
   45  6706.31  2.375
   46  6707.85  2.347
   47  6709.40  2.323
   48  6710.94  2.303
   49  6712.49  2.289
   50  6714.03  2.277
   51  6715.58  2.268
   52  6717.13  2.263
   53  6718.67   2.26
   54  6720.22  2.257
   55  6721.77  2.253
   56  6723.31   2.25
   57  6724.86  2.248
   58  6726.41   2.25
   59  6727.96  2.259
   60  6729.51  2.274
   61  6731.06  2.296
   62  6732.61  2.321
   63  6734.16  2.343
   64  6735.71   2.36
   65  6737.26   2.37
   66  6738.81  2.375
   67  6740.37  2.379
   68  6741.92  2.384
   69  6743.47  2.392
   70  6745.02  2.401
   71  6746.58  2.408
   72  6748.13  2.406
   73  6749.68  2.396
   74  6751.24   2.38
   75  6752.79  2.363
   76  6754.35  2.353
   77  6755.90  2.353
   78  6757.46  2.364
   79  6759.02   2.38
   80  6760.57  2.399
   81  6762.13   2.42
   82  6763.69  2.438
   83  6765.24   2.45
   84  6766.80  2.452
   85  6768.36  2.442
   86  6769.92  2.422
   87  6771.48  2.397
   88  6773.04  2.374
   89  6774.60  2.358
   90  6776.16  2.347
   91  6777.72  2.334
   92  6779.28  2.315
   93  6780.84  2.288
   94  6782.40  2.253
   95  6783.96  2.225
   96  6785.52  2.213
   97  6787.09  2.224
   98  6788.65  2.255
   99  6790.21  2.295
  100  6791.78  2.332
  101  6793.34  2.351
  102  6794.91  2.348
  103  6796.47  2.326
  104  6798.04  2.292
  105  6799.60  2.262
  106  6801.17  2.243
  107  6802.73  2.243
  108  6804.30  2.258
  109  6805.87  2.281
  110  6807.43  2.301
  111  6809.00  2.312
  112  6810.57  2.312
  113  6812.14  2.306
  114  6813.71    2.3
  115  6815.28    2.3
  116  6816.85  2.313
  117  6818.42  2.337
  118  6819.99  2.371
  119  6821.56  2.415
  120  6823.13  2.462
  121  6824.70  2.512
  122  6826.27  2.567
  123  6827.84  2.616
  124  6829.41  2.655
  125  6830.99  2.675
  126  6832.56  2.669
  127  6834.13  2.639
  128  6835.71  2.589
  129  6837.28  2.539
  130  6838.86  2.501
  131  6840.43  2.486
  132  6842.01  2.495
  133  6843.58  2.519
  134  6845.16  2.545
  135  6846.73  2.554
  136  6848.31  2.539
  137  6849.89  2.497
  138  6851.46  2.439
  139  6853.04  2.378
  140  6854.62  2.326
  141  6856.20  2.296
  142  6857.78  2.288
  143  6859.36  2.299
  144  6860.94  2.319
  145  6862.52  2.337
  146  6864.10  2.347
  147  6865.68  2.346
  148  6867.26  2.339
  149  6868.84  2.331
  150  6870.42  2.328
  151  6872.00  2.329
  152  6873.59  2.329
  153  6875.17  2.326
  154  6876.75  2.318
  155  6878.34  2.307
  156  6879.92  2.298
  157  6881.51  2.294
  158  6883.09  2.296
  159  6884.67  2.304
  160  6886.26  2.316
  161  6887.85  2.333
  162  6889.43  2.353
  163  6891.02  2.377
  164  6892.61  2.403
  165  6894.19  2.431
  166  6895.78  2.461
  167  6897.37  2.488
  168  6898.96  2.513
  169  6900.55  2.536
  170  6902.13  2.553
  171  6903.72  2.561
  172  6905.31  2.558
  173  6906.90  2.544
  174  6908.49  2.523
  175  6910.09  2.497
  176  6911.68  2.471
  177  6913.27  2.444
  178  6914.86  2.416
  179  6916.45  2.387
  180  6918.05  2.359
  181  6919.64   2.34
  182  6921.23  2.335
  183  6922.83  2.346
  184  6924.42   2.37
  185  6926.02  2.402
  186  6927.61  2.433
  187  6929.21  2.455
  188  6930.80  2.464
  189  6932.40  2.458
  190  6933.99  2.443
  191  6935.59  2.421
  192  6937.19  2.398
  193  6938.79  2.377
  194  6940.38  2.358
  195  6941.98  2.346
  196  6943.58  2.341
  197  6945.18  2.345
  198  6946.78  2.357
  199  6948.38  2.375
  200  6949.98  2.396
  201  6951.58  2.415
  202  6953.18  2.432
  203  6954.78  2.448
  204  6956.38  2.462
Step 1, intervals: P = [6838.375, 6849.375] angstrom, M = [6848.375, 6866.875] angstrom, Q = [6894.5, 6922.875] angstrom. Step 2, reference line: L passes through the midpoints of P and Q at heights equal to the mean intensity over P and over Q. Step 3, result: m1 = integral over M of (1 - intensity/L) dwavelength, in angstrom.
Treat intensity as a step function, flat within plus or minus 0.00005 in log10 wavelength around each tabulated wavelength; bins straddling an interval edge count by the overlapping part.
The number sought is 1.1 angstrom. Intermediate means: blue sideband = 2.52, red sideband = 2.46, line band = 2.36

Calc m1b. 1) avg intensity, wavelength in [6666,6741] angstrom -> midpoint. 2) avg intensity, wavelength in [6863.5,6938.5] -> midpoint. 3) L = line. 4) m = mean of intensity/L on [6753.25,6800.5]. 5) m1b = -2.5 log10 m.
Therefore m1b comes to 0.02 mag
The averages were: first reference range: 2.38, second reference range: 2.4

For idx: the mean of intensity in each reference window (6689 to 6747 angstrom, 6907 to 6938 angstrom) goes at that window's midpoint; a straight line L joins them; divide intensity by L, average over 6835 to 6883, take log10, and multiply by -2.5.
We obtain 0.00 mag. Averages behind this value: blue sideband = 2.36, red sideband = 2.42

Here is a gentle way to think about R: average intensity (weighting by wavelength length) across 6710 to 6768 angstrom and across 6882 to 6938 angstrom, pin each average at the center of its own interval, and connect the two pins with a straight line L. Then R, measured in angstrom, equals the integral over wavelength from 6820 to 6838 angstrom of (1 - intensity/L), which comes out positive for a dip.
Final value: -1.4 angstrom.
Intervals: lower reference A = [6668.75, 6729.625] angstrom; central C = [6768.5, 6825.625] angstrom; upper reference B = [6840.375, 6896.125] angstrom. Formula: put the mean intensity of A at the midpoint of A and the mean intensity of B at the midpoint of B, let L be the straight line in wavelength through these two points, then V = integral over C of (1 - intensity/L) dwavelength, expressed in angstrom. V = 1.4 angstrom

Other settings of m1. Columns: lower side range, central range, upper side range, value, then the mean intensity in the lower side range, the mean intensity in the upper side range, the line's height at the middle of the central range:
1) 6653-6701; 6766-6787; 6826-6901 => 0.7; 2.41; 2.42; 2.42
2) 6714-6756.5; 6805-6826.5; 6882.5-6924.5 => 0.2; 2.33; 2.43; 2.38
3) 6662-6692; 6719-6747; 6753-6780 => 0.9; 2.43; 2.39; 2.4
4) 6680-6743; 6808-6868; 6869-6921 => -1.2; 2.37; 2.4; 2.39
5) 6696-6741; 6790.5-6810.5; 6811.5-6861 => 1.1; 2.34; 2.46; 2.42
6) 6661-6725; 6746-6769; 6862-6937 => -0.1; 2.39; 2.4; 2.39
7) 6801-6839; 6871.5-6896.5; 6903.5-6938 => 0.9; 2.43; 2.43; 2.43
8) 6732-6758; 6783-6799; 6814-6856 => 1.0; 2.37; 2.49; 2.43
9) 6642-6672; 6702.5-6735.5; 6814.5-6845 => 1.6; 2.37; 2.51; 2.42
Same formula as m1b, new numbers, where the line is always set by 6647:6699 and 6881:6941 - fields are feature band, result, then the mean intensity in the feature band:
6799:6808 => 0.07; 2.26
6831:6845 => -0.06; 2.56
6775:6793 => 0.06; 2.28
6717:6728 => 0.07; 2.26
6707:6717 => 0.05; 2.3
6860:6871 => 0.04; 2.34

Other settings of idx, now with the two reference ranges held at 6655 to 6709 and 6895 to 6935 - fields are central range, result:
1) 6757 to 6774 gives 0.01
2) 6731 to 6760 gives 0.02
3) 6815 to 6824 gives 0.03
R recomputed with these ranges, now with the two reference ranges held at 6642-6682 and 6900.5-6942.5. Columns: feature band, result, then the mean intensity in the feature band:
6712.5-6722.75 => 0.6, 2.27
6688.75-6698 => -0.3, 2.46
